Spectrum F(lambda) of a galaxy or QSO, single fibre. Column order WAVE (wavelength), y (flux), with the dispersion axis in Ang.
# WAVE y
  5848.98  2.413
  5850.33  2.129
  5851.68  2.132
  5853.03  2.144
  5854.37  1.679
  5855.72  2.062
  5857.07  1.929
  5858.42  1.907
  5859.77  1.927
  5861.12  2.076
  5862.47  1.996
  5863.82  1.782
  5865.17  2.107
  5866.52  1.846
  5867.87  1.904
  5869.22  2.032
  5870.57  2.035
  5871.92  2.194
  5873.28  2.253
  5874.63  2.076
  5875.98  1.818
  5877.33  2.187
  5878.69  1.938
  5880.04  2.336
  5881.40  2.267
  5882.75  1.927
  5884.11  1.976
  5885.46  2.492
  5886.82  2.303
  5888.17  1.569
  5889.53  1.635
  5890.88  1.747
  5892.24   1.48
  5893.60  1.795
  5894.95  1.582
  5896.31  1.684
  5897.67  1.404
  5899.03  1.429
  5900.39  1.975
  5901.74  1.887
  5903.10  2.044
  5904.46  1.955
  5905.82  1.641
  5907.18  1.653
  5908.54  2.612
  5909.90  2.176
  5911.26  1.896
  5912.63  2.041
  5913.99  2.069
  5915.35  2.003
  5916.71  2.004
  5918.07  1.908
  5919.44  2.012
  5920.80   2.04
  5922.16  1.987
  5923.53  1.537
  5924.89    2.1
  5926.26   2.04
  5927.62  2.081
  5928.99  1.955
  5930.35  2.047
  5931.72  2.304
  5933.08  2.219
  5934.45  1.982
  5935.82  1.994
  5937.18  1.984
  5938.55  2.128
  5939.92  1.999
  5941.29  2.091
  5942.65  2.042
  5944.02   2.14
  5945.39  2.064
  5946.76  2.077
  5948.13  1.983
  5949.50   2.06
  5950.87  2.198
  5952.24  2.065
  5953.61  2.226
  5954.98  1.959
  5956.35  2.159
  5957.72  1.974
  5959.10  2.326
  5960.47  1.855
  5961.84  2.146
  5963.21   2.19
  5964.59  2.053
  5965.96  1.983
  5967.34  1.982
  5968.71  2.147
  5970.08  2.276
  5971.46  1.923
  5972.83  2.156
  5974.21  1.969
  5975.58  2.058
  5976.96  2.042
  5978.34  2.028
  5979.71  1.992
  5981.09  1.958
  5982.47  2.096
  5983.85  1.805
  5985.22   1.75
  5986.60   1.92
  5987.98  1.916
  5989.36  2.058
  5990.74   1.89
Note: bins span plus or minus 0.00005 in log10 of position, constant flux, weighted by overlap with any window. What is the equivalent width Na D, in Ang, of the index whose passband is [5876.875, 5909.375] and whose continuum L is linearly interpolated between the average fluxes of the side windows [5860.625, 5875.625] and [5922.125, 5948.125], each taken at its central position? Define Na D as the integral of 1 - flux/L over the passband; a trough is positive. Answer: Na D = 2.1 Ang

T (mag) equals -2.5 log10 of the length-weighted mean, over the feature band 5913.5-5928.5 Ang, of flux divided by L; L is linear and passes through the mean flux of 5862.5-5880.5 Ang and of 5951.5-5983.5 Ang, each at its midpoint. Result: 0.04 mag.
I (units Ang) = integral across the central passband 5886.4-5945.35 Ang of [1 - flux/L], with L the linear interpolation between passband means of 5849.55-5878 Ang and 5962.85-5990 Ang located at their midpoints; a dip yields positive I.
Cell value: 2.28 Ang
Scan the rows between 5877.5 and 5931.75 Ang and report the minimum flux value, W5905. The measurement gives 1.404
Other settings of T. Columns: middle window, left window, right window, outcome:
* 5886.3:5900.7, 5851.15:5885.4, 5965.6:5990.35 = 0.20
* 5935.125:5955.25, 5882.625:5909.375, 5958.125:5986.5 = -0.06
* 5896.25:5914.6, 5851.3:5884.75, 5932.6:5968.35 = 0.08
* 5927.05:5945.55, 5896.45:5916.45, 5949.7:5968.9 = -0.03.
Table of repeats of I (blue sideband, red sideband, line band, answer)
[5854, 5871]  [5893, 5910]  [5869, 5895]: -1.43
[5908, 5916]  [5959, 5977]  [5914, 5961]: 1.21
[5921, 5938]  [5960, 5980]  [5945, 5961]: -0.31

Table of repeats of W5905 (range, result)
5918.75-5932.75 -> 1.537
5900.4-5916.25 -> 1.641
